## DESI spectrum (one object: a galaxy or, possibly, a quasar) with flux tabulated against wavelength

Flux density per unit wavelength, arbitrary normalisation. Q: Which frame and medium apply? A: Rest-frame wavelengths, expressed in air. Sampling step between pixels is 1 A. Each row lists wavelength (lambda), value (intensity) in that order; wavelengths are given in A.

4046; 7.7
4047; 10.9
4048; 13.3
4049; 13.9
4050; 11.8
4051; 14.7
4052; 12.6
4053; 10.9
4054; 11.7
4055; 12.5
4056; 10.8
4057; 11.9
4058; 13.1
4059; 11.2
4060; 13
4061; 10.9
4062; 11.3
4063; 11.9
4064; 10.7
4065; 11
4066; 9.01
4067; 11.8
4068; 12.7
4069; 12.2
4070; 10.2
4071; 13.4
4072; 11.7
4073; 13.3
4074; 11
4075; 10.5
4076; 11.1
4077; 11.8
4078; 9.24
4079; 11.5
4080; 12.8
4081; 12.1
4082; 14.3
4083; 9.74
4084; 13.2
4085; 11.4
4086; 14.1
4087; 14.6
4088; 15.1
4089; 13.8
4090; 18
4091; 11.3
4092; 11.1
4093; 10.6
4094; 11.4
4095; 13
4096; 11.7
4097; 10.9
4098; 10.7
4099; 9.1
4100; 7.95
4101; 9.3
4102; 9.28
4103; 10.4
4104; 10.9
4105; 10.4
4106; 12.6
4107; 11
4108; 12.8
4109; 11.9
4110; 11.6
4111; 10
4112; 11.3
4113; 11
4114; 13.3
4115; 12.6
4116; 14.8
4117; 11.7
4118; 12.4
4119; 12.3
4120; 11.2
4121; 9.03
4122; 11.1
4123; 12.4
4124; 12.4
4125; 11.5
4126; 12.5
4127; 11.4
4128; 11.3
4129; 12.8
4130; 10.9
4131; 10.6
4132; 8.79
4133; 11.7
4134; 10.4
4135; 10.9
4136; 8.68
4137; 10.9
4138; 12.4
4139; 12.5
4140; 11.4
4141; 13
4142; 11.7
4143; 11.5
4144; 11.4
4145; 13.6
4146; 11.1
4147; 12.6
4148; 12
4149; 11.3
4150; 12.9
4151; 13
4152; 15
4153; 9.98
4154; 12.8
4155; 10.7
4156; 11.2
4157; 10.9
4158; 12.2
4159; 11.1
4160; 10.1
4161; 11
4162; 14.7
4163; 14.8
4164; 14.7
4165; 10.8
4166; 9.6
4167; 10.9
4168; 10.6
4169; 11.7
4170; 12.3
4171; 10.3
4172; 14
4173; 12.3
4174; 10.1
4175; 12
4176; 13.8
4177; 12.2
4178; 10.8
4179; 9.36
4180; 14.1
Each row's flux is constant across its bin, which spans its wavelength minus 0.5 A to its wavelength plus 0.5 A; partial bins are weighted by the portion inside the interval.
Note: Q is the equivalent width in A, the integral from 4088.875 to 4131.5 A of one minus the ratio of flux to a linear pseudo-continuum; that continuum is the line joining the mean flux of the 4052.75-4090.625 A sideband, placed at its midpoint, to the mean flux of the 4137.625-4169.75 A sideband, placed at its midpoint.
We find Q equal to 1.8 A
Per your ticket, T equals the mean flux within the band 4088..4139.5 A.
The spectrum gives 11.5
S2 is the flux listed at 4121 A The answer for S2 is 9.03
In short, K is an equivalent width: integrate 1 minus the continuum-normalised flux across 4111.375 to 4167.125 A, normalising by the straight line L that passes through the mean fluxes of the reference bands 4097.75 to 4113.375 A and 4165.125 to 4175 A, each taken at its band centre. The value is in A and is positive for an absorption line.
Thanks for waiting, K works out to -3.9 A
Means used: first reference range 10.6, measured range 11.8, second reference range 11.3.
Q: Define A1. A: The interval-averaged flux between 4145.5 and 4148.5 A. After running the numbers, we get 11.9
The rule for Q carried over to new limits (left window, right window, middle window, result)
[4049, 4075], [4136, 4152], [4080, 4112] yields 0.4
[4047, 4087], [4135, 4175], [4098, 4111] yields 1.4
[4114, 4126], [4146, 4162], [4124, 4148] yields 0.9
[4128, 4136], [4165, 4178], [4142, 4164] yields -1.8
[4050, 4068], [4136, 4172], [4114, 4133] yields 0.2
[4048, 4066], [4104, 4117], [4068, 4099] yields -0.6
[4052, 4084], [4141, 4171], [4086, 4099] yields -1.0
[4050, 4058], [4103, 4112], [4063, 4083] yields 0.6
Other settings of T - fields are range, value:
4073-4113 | 11.6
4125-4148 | 11.5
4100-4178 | 11.6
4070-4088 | 12.1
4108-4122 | 11.8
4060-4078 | 11.4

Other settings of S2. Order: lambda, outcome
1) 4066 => 9.01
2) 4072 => 11.7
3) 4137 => 10.9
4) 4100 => 7.95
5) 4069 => 12.2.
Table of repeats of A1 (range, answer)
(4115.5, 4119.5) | 12.8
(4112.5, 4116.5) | 12.9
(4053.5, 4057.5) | 11.7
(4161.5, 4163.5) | 14.8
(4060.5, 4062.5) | 11.1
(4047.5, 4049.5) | 13.6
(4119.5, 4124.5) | 11.2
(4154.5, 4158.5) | 11.2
